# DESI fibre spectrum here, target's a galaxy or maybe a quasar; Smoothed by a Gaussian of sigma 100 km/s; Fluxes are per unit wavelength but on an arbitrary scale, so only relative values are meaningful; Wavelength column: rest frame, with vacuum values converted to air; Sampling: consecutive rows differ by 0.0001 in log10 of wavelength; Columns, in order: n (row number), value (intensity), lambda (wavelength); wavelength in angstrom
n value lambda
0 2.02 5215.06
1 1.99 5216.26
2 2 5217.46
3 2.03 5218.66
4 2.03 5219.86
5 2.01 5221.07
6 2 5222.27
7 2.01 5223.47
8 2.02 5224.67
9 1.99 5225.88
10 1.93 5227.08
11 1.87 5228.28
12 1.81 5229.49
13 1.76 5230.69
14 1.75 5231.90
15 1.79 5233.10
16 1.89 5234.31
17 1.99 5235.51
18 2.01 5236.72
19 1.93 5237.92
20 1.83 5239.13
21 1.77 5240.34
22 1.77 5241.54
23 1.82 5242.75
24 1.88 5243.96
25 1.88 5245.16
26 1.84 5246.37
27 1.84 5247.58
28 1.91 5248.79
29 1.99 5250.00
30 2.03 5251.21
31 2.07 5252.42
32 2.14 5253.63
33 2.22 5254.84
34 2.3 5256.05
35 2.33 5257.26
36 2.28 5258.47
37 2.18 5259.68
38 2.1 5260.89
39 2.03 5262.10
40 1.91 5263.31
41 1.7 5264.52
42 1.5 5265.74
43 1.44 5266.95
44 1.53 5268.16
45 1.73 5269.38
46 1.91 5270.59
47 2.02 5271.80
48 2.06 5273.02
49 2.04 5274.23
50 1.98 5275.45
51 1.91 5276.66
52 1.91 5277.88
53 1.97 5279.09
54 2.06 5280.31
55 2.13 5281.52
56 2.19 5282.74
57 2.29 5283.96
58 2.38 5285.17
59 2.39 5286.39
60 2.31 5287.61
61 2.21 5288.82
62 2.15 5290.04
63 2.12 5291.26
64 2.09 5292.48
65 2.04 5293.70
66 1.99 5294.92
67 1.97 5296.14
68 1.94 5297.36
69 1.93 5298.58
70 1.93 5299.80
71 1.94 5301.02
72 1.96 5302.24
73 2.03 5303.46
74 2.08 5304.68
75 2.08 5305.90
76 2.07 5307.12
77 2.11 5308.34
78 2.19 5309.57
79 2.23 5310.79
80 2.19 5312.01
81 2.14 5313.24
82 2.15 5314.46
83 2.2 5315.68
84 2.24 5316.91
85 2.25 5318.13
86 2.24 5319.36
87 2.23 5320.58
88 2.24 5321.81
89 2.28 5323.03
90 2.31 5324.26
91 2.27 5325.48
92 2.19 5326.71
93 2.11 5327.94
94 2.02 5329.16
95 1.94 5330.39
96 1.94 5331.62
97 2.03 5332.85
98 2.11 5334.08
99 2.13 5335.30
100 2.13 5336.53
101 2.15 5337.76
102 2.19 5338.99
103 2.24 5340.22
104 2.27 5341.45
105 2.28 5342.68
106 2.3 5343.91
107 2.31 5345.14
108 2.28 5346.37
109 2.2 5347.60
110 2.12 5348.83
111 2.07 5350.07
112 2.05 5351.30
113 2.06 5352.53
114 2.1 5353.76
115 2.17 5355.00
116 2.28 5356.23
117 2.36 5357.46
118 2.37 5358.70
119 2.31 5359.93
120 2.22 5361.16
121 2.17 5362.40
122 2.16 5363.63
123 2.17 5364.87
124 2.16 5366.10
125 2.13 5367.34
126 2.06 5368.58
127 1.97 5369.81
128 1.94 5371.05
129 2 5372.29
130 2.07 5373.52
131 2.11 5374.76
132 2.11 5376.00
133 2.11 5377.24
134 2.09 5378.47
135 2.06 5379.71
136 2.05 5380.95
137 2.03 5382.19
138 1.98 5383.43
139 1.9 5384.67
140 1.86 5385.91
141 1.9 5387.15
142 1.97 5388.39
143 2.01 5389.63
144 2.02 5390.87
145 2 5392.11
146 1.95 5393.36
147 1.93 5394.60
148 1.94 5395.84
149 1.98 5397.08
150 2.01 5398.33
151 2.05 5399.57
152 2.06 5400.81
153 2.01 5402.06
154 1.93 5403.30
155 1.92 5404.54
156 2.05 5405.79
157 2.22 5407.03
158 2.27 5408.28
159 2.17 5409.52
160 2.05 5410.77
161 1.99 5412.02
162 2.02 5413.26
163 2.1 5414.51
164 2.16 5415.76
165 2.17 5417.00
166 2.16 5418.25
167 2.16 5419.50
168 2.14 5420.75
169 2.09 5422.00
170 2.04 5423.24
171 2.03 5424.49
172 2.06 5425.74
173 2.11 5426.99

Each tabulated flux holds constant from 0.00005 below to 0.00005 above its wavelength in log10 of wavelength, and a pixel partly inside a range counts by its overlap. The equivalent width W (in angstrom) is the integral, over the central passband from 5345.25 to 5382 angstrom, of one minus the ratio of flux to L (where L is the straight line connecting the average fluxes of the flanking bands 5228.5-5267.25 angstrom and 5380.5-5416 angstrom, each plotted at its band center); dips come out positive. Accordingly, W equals -2.59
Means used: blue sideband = 1.93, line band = 2.14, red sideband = 2.02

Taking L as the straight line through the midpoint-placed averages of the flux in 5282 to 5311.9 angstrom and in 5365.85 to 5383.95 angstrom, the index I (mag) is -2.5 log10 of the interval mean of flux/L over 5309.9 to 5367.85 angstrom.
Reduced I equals -0.05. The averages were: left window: 2.11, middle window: 2.19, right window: 2.06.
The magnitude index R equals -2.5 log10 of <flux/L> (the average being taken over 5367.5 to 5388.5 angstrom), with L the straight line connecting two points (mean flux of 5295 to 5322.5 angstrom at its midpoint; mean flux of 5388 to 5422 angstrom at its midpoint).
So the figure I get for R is 0.03 mag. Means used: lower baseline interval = 2.11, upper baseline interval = 2.05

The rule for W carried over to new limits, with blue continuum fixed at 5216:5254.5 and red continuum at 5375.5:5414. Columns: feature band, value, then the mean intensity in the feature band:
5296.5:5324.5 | -2.19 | 2.13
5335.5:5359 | -2.49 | 2.2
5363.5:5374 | -0.34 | 2.07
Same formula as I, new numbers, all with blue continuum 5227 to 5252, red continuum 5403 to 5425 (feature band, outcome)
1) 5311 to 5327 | -0.131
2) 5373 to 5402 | 0.029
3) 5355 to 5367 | -0.108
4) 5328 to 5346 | -0.079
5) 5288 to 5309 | -0.051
